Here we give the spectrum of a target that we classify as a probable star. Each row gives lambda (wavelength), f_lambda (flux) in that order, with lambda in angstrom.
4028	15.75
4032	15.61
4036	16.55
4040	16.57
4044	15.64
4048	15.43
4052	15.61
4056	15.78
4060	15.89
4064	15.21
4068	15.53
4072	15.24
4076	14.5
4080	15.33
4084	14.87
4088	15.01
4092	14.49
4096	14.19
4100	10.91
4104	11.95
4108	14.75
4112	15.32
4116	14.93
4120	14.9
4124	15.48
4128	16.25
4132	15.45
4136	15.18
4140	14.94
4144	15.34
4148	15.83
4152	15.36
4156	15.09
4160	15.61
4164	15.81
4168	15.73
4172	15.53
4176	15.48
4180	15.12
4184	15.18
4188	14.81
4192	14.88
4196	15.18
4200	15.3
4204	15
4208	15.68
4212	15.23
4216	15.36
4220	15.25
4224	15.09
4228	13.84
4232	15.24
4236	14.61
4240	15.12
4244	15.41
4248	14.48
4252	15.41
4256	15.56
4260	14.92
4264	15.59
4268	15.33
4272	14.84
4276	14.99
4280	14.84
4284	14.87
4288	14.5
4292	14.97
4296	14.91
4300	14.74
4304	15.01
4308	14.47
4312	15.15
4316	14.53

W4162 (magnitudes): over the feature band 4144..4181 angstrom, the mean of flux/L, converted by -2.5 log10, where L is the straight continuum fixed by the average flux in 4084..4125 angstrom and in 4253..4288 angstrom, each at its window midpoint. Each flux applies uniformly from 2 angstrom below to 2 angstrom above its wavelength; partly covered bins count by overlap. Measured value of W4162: -0.07 mag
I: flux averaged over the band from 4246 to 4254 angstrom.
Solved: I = 14.9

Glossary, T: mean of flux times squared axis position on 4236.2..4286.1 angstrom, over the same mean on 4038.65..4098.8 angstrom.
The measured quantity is 1.1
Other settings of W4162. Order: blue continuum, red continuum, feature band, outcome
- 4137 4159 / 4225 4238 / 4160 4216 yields -0.02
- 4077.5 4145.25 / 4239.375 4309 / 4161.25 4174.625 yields -0.06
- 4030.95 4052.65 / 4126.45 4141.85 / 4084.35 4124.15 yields 0.10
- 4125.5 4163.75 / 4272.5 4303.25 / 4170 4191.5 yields 0.01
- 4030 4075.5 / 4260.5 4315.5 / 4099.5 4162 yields 0.04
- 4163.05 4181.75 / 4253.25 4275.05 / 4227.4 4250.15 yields 0.03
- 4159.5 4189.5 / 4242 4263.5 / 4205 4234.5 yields 0.01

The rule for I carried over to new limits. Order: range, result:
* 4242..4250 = 14.9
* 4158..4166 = 15.7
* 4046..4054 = 15.5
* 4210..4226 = 15.2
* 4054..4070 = 15.6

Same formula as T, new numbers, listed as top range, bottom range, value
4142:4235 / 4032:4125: 1.08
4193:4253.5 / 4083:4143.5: 1.09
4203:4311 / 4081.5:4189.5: 1.06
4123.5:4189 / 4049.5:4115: 1.09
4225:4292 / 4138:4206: 1.02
